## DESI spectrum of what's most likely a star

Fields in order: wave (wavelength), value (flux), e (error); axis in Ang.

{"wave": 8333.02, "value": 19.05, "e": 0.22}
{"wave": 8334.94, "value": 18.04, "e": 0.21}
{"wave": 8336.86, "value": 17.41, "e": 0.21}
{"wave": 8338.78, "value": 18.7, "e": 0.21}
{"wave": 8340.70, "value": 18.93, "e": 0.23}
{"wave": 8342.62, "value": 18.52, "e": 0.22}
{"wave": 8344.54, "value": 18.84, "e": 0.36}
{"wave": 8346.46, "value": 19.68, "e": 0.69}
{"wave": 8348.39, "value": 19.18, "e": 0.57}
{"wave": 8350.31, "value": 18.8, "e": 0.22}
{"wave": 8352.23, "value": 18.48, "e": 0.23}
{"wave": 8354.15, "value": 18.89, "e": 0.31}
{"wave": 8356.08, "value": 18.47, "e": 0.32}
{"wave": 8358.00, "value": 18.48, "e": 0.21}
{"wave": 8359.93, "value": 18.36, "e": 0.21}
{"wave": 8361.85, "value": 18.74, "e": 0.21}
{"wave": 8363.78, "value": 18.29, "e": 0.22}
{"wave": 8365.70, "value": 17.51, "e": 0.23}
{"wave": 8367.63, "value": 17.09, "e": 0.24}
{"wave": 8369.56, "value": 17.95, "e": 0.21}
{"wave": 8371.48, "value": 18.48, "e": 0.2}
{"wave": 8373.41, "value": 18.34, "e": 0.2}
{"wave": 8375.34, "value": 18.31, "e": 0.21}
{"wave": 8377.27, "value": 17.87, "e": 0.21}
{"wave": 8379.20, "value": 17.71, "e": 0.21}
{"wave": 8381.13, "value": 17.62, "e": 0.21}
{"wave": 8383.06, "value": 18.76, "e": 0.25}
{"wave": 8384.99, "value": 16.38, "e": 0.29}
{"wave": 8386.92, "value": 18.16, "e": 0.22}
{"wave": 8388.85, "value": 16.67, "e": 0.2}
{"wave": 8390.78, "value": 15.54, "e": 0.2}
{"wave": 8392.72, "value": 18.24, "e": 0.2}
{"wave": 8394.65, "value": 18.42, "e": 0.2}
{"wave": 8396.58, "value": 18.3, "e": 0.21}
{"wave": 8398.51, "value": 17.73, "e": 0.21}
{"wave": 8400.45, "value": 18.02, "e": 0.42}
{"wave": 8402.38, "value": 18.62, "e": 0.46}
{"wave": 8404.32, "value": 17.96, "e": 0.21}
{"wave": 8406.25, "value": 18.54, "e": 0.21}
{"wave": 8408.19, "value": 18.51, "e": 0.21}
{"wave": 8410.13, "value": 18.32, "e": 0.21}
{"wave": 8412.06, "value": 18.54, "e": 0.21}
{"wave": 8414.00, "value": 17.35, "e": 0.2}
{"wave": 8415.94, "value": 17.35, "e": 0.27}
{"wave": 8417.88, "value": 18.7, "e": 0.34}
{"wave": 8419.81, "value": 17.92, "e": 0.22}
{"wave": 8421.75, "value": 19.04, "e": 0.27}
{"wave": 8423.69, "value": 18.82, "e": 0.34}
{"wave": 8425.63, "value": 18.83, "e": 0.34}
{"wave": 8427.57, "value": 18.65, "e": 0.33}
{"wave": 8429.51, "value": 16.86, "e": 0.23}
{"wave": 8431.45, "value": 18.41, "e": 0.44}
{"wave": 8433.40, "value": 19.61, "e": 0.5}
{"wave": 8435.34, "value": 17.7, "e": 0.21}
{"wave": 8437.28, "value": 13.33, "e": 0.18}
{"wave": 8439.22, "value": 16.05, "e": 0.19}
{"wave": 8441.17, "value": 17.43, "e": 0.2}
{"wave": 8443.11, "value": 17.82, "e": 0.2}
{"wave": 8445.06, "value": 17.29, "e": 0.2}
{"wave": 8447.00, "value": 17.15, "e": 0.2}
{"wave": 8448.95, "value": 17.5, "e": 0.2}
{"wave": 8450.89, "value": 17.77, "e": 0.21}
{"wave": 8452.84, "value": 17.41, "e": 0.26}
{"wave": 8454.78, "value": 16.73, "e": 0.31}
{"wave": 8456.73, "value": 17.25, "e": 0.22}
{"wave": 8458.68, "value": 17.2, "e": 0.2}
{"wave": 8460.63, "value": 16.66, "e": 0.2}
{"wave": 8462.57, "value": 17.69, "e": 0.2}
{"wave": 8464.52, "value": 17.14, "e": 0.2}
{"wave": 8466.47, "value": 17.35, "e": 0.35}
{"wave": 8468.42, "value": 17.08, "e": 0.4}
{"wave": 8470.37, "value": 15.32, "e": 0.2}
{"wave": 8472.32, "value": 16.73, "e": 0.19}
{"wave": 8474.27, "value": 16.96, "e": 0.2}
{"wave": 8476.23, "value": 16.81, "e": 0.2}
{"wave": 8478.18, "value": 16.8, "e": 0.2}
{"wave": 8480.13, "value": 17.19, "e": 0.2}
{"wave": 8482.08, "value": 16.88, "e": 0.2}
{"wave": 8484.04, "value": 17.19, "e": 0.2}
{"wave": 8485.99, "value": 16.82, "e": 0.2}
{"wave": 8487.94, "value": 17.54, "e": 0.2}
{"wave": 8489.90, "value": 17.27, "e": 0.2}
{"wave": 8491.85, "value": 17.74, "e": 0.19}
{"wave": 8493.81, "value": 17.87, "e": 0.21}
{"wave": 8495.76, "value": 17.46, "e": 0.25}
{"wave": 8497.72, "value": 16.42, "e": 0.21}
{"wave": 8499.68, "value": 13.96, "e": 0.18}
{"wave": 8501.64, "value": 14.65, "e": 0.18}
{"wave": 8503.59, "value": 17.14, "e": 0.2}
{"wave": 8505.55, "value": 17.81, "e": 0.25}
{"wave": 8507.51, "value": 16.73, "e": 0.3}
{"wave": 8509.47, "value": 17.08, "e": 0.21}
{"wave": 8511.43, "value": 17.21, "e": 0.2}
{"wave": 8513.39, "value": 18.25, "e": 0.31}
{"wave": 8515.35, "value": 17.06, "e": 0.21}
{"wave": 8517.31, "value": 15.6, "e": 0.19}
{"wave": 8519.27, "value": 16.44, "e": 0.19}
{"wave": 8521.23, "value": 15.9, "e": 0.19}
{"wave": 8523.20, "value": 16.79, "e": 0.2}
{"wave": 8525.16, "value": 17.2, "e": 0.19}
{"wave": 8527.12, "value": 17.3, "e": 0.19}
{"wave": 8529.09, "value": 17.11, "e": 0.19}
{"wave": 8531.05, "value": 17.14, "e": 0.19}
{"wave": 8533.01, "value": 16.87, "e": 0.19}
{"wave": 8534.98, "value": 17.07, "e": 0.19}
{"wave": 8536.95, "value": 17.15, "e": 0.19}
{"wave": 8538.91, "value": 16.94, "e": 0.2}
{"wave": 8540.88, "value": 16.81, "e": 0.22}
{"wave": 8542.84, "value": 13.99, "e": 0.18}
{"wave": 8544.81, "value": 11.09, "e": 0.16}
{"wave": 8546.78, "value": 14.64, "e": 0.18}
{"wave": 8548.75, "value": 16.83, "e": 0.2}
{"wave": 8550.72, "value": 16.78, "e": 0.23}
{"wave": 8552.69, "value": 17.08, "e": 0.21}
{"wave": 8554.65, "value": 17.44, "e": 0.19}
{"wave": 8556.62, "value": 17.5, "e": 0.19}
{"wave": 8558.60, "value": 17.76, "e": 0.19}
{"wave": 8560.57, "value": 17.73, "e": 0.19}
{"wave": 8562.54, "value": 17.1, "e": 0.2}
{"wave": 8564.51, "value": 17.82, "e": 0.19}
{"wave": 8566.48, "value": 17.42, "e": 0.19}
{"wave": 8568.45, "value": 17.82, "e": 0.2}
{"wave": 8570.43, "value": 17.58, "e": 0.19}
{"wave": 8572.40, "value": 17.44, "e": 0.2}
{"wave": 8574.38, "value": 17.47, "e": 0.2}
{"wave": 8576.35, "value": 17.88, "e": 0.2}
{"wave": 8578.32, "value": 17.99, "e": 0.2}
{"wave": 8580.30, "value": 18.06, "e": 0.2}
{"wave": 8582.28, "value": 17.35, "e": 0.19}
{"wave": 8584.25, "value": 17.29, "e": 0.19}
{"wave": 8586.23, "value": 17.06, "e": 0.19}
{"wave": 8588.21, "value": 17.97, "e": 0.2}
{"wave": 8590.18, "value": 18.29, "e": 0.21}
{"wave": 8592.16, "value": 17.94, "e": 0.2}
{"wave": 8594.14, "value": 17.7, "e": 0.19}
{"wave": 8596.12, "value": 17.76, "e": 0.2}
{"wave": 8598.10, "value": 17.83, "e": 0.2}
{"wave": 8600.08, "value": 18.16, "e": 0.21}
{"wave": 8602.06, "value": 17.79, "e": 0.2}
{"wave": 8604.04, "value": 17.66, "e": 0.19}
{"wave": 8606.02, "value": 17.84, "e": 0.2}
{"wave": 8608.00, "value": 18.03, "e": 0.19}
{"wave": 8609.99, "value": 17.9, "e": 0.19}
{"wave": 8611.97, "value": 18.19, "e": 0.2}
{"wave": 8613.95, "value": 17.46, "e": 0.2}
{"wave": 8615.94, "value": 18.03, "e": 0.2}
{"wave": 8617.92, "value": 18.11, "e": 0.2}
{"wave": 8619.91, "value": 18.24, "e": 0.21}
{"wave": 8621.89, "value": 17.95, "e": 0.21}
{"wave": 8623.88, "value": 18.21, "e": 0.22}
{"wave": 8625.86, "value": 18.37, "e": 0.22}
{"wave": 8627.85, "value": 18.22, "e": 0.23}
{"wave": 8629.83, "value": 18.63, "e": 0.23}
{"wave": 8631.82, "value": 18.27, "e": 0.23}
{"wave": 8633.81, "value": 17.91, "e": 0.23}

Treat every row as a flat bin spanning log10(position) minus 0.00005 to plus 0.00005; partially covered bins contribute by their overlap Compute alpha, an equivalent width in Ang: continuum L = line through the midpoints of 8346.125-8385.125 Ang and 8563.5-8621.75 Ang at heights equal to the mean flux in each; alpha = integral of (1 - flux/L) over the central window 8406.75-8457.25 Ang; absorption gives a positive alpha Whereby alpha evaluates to 1.2 Ang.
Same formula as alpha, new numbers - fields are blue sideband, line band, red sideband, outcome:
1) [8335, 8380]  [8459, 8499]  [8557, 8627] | 2.34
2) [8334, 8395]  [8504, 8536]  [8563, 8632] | 1.76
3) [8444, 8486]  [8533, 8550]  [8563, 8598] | 1.76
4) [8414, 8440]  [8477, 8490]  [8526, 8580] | 0.23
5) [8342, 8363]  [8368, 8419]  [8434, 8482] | 0.36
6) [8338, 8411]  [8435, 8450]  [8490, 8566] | 0.66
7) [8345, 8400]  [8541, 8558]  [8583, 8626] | 2.05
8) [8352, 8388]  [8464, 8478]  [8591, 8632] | 1.00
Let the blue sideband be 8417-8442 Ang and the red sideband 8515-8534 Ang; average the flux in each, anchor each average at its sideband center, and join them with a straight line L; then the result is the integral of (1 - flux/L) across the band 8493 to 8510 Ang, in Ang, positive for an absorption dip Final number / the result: 0.4 Ang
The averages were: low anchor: 17.8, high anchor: 16.7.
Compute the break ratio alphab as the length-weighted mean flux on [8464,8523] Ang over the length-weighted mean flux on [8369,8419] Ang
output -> 0.9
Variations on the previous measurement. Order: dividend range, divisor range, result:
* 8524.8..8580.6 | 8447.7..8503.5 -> 1.00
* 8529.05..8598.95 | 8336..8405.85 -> 0.94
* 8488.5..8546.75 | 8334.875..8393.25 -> 0.91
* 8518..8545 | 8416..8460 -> 0.93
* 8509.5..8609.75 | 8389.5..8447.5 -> 0.96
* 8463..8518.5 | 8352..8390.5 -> 0.94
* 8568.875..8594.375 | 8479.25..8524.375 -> 1.05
